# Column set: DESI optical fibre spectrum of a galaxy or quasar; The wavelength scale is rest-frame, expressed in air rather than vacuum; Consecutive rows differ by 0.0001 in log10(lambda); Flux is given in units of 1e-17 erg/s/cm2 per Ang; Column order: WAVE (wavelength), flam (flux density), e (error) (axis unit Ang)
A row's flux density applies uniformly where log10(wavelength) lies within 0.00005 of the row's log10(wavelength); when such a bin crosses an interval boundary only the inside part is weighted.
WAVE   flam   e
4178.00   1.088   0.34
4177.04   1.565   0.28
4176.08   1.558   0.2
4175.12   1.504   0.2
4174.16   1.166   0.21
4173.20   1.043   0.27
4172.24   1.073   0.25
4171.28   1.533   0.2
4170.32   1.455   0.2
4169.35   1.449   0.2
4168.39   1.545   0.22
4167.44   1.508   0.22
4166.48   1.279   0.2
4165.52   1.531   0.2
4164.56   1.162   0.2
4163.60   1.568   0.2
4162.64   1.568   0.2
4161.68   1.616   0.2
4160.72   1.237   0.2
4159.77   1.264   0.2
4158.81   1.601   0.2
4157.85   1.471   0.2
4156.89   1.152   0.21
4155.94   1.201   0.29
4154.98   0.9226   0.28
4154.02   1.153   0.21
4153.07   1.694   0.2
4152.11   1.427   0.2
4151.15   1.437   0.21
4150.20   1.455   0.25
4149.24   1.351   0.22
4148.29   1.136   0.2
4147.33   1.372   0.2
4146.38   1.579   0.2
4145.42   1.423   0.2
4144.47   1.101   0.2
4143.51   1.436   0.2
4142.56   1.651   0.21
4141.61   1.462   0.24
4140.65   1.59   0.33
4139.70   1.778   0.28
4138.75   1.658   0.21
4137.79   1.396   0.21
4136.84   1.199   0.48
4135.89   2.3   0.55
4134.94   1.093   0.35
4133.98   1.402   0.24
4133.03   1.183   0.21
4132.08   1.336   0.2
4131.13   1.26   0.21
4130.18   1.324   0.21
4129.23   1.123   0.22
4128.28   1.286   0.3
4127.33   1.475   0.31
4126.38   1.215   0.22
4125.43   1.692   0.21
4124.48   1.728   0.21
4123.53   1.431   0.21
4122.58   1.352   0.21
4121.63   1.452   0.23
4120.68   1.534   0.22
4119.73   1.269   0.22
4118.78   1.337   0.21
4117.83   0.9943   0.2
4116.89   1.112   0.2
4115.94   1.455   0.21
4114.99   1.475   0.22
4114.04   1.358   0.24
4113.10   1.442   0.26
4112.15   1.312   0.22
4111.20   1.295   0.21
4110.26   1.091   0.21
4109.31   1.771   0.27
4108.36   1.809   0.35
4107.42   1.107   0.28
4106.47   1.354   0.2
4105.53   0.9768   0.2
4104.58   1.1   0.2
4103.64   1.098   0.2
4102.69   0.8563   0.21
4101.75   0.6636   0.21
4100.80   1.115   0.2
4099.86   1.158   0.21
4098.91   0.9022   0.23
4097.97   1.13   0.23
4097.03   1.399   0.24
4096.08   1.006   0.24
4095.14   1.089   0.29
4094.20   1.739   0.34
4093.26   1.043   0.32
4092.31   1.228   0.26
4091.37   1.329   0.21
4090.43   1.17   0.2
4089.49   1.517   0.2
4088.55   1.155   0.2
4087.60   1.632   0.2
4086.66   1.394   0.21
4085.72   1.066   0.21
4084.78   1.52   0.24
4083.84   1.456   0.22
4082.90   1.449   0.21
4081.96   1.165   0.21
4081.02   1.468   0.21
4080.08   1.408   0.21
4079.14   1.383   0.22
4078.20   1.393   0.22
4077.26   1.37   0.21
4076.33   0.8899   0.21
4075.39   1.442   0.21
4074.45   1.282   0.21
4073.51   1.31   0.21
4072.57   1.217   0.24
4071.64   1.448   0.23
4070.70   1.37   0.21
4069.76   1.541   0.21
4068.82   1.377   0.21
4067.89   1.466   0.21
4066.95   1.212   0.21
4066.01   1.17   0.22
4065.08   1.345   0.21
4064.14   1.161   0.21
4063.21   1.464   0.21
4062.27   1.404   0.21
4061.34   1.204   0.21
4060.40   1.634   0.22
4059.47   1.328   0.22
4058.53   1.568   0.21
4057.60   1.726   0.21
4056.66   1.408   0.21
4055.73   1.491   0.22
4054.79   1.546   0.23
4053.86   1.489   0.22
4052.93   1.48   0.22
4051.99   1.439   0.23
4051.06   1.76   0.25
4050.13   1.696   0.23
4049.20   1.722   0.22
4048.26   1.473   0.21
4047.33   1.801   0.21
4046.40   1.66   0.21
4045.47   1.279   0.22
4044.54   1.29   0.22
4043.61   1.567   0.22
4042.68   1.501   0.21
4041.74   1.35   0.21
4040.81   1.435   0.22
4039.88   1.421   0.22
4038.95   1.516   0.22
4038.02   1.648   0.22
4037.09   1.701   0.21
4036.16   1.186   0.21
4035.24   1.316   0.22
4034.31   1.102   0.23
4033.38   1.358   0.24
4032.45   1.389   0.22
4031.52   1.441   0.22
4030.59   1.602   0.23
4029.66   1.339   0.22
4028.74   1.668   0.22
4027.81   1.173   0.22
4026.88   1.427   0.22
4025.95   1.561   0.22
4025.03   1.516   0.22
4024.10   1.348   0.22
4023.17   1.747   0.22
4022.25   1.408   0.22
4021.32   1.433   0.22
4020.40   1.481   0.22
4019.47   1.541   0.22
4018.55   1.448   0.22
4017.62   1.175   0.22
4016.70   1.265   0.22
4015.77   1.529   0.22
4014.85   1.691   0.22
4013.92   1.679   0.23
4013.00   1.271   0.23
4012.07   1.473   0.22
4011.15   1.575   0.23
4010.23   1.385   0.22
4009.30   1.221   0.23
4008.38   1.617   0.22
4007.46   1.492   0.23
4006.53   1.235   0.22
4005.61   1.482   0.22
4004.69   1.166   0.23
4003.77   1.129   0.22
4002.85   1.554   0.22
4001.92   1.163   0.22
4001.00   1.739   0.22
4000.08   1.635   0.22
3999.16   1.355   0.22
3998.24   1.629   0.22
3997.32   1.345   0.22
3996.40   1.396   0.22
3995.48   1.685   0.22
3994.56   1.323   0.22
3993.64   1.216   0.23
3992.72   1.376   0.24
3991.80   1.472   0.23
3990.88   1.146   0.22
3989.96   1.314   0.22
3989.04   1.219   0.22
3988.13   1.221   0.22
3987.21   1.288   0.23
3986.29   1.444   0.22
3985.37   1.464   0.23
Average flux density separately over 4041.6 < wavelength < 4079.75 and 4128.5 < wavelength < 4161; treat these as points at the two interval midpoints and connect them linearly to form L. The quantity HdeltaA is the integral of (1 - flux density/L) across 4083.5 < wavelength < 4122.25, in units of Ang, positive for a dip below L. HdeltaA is 3.9 Ang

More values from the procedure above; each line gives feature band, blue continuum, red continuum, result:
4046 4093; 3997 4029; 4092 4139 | -1.52 Ang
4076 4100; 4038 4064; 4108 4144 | 2.83 Ang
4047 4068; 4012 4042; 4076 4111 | -1.80 Ang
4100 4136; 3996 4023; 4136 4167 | 2.76 Ang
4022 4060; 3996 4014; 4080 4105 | -4.08 Ang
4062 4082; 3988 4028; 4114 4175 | 1.00 Ang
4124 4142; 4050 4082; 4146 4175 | -0.93 Ang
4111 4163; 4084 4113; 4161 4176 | -2.52 Ang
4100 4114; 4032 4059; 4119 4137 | 2.06 Ang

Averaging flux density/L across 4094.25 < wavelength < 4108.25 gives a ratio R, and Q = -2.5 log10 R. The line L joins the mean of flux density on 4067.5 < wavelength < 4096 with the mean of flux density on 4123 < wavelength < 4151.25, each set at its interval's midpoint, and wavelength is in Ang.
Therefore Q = 0.231 mag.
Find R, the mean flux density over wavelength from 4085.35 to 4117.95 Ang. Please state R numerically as 1.24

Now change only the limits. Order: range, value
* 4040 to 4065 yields 1.49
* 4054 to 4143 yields 1.35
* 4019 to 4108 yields 1.37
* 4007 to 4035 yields 1.44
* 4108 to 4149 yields 1.41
